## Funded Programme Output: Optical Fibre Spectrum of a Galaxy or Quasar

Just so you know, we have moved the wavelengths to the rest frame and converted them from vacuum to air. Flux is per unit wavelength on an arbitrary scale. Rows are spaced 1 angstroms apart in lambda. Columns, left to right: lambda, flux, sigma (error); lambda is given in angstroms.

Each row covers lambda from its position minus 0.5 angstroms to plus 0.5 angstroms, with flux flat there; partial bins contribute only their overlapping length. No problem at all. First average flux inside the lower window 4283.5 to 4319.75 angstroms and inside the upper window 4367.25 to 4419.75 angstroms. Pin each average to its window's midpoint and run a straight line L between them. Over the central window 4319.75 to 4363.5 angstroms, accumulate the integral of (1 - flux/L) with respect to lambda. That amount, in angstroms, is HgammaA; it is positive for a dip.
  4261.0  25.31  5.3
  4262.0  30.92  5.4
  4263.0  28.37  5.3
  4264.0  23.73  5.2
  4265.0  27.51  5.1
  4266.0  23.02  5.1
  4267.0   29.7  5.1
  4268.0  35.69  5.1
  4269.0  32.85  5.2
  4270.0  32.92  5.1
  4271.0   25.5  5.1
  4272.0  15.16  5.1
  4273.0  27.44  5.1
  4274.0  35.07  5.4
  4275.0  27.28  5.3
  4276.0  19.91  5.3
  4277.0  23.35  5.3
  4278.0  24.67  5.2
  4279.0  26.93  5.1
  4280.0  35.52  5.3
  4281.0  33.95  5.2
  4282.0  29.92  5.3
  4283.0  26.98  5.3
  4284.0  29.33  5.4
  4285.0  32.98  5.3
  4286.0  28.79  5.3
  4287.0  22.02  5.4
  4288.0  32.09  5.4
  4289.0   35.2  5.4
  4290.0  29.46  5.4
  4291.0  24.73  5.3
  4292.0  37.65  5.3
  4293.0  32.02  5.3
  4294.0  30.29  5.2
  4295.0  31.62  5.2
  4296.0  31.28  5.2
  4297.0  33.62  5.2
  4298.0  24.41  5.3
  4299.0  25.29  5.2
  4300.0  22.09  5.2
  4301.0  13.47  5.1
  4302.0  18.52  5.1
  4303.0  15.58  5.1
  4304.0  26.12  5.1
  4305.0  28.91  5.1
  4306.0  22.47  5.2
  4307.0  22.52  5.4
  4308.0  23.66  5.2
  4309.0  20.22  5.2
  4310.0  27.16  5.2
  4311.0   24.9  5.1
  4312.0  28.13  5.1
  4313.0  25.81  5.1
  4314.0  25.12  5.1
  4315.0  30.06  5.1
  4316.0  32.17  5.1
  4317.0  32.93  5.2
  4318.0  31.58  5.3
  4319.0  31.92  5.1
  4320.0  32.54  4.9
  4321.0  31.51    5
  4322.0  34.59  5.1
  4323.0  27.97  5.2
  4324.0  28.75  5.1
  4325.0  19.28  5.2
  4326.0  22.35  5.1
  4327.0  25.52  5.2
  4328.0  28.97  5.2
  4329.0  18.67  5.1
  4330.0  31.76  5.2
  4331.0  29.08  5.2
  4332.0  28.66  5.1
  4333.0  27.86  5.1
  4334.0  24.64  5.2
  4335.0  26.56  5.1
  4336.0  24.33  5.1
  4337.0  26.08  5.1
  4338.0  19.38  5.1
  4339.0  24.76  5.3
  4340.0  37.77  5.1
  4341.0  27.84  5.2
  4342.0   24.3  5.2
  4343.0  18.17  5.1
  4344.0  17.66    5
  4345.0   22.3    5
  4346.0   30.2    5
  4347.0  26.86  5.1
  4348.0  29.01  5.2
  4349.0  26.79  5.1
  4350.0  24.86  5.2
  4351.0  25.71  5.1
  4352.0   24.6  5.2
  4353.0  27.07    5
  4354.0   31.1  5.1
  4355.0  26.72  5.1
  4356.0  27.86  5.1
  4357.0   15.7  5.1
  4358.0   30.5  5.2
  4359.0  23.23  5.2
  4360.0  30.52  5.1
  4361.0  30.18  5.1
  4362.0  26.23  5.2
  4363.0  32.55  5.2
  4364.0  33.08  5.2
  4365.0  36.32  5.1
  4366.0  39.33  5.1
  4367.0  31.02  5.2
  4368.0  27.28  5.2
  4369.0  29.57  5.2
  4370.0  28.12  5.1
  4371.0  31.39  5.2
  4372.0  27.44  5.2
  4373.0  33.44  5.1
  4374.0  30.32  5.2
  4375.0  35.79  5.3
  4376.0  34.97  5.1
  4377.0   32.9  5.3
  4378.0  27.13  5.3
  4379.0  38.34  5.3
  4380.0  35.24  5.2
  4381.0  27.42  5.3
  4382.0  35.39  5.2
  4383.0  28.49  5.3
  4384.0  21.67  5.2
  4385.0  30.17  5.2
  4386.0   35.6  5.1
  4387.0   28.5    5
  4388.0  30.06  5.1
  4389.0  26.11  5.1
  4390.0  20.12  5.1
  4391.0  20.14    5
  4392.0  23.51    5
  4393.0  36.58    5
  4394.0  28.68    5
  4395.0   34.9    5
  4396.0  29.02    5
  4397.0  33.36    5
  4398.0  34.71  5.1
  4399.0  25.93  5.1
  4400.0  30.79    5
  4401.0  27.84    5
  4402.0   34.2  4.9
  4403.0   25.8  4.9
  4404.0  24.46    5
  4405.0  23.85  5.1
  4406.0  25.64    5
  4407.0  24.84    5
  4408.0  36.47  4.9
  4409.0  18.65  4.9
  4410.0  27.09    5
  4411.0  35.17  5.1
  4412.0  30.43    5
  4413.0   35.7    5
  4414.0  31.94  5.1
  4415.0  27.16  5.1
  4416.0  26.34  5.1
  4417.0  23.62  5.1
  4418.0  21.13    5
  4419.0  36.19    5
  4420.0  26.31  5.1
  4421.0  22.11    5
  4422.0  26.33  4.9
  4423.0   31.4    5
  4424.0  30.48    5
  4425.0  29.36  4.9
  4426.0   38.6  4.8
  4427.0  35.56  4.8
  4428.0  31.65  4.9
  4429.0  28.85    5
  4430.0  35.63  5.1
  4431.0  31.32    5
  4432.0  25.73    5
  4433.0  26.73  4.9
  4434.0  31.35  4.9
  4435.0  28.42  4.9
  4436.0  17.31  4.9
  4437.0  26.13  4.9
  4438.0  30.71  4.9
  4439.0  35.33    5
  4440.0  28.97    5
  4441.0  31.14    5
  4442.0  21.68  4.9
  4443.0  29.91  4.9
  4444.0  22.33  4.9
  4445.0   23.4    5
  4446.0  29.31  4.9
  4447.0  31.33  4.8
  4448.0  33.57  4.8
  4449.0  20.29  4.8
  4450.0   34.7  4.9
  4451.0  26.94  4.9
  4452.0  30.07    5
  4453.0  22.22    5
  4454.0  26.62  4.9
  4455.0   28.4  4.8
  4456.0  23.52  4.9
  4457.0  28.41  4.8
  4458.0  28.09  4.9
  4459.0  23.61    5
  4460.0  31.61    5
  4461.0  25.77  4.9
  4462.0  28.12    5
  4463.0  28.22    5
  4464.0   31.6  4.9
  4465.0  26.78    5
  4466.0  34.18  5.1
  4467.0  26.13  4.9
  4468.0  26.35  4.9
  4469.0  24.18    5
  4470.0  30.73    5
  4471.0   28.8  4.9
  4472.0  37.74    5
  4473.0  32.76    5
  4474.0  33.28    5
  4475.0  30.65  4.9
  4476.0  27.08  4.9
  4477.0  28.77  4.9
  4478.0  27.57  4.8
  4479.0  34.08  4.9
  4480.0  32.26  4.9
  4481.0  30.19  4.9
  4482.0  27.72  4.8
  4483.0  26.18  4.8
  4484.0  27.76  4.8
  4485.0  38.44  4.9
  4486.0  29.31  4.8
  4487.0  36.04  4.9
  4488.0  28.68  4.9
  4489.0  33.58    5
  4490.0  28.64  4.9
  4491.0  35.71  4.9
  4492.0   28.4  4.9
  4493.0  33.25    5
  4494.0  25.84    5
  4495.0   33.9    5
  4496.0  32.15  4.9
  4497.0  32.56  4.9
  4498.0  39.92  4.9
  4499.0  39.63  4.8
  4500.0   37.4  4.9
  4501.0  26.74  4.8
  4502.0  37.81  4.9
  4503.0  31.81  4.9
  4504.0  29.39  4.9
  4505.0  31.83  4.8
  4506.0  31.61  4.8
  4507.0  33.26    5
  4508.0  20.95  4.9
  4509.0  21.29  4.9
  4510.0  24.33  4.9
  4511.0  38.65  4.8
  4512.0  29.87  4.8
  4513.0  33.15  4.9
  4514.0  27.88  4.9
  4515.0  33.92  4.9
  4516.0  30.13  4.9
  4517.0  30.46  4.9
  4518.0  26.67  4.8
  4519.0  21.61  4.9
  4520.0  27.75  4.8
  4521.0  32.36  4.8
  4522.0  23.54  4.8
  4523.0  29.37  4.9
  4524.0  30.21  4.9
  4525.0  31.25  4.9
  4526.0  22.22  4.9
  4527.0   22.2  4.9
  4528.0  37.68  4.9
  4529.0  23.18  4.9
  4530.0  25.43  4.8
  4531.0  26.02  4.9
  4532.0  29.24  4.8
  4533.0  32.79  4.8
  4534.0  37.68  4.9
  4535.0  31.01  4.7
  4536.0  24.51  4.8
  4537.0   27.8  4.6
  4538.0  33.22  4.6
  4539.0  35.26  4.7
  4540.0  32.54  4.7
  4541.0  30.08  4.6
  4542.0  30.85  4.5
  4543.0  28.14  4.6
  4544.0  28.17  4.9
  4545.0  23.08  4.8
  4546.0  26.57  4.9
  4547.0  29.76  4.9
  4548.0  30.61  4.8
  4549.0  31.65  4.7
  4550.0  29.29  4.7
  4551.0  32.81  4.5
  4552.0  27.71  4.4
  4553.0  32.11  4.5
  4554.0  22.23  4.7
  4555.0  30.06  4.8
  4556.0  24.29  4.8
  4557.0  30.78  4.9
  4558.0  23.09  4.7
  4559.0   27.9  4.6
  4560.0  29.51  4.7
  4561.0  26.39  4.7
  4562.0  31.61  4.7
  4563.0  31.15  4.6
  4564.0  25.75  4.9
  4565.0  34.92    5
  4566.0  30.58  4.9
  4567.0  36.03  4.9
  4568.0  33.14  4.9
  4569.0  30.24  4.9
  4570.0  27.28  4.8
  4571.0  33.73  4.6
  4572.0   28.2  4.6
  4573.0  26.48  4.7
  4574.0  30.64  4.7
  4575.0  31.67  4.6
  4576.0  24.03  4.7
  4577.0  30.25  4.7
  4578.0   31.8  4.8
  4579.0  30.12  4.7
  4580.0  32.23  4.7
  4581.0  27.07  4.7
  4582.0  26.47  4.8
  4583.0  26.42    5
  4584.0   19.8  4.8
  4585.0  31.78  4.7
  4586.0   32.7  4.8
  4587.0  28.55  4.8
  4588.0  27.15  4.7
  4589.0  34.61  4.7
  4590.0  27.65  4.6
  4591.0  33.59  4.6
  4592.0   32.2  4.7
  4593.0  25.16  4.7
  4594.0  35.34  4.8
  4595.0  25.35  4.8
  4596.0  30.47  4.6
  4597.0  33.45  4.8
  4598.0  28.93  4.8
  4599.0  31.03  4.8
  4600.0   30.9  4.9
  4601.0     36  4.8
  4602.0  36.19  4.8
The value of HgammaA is 2.6 angstroms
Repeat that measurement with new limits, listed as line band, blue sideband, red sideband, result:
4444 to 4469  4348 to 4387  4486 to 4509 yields 2.8 angstroms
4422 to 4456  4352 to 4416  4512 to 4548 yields 0.6 angstroms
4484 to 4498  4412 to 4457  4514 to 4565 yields -1.7 angstroms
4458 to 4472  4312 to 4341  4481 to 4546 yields 0.5 angstroms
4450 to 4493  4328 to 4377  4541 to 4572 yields -1.2 angstroms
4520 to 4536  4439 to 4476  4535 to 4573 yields 0.2 angstroms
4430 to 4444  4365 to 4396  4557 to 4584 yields 0.9 angstroms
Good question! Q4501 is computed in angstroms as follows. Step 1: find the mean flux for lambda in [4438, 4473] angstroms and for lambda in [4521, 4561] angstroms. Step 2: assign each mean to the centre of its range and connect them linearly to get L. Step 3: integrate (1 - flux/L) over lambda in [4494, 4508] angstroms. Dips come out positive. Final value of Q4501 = -2.13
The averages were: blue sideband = 28.3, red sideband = 28.8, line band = 33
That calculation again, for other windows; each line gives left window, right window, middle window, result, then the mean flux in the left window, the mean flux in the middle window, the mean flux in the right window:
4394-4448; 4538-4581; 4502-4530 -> 0.5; 29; 28.9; 29.6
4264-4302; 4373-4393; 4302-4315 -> 2.0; 28.2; 24.2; 29.8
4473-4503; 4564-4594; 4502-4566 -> 3.5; 31.9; 29.1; 29.8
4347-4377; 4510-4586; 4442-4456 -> 1.0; 29.4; 27.3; 29.2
